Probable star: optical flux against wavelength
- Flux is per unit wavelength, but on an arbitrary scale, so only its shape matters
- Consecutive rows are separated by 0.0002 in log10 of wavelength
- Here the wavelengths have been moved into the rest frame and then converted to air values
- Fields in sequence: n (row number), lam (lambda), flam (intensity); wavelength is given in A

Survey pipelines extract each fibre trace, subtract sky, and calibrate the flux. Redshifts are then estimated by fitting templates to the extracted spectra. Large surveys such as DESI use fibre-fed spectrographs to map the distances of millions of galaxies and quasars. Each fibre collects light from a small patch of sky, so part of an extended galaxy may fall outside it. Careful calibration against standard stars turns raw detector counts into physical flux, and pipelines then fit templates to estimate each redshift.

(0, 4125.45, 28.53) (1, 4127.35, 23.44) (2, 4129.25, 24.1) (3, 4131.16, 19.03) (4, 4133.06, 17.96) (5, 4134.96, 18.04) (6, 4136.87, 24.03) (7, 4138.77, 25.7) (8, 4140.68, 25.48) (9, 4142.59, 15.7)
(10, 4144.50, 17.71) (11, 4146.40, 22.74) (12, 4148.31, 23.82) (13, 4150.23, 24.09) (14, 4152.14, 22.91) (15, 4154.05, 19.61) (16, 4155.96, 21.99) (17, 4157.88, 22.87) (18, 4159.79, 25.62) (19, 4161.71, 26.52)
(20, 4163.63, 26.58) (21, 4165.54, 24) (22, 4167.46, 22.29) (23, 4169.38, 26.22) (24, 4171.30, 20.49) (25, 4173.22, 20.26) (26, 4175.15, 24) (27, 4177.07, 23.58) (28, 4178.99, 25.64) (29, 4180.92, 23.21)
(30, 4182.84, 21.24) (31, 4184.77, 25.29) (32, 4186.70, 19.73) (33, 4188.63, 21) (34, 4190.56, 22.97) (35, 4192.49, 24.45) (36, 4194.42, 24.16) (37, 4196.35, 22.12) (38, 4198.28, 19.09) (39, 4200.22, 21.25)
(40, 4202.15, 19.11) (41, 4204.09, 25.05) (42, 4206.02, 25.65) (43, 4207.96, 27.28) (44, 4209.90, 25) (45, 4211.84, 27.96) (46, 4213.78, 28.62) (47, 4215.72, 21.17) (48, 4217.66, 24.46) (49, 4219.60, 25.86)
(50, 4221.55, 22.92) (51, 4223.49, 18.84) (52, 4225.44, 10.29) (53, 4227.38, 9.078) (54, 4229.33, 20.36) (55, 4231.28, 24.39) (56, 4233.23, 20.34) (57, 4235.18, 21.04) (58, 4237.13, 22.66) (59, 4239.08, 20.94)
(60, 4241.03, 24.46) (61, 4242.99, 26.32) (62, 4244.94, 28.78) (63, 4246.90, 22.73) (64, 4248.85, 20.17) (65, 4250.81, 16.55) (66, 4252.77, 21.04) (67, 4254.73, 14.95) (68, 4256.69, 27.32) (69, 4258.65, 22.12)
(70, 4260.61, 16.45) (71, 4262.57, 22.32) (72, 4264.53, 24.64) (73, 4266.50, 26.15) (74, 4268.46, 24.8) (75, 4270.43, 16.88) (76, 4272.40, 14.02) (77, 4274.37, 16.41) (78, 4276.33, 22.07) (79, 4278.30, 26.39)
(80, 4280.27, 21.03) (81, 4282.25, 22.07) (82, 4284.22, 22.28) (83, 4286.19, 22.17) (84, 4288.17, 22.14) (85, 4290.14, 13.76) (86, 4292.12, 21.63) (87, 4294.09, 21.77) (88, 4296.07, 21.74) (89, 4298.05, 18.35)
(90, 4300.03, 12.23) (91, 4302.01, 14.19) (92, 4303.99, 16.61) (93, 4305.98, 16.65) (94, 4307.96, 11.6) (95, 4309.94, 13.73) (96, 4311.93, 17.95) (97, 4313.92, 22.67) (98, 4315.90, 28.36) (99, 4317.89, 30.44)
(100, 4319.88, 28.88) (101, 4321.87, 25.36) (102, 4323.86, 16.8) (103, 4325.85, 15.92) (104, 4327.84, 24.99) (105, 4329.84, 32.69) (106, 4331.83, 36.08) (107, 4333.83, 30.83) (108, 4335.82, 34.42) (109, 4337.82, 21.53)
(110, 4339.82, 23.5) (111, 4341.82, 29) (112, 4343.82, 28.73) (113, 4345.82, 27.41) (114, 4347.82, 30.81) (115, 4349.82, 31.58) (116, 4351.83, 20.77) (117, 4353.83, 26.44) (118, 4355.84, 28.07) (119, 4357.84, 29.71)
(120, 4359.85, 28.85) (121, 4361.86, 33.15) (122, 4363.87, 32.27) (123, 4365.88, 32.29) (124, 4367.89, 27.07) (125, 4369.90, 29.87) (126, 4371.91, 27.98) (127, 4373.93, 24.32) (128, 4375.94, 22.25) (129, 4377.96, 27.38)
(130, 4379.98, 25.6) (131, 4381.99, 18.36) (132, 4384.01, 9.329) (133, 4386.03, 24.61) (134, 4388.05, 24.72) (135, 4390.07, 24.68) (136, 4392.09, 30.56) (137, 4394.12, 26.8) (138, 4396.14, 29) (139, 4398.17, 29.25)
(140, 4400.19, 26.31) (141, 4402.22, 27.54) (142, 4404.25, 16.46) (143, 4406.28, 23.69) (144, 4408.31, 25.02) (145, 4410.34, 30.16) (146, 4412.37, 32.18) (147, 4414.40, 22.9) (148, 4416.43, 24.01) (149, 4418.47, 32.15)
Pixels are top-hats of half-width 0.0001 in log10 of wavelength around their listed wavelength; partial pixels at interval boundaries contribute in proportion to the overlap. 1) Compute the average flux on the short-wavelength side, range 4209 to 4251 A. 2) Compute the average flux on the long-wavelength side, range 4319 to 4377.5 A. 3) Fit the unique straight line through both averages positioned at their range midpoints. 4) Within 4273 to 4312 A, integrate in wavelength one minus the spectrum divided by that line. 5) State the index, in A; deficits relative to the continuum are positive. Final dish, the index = 9.73 A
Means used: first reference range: 22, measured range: 18.7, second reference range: 27.6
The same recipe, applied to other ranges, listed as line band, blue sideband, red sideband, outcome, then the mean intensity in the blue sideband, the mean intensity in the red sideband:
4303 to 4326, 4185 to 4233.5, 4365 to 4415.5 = 3.4 A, 22.1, 25.5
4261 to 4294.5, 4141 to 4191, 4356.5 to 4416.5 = 4.6 A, 22.7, 26.3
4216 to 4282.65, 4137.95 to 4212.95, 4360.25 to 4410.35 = 8.2 A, 23.1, 25.9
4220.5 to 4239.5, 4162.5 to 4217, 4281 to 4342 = 3.3 A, 23.5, 22.2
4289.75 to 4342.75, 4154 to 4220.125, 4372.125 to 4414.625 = 4.4 A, 23.6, 24.9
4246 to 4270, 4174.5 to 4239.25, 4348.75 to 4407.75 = 2.0 A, 22.3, 26.2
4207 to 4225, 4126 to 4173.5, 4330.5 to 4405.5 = -0.3 A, 22.5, 27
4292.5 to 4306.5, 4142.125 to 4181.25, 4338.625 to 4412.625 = 4.3 A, 22.9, 26.6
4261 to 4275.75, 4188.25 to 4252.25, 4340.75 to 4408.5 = 1.9 A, 22.3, 26.5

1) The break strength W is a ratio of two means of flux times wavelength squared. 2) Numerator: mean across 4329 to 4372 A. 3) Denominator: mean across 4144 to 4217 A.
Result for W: 1.36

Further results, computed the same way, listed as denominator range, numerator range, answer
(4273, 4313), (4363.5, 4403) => 1.45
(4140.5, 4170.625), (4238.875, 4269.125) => 1.03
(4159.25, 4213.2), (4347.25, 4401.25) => 1.24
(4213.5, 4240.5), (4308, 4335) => 1.25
